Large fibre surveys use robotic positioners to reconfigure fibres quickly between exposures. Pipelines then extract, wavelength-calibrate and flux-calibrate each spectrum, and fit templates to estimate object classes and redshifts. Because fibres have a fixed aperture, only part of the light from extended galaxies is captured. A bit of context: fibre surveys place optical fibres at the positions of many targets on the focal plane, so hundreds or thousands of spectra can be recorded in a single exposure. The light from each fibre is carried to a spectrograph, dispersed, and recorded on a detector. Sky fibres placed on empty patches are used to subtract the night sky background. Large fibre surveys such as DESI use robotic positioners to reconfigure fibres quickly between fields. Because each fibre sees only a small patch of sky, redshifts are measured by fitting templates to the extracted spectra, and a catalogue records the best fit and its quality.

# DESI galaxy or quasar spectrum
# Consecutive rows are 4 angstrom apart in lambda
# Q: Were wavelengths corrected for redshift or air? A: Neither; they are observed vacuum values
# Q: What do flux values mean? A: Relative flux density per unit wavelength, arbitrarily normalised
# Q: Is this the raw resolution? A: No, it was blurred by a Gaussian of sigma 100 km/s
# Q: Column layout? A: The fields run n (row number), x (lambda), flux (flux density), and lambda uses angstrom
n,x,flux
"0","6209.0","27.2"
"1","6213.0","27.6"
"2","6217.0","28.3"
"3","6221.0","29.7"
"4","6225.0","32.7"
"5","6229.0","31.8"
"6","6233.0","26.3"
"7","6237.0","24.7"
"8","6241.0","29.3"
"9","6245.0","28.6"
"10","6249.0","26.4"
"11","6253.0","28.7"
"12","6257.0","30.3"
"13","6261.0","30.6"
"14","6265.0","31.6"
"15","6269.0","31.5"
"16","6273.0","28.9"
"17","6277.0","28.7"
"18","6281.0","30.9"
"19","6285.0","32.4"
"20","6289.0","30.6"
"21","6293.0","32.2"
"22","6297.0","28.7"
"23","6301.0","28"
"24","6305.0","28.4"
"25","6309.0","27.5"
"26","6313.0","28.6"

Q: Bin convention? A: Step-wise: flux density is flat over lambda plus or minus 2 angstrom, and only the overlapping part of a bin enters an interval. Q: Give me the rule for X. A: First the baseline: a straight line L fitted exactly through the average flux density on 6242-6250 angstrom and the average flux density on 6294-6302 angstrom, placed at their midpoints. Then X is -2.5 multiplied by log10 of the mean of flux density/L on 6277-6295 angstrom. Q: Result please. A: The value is -0.09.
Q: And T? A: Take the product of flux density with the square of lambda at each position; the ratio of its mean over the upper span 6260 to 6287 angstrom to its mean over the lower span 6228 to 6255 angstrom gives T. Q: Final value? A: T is 1.11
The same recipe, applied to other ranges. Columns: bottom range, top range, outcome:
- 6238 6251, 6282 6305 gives 1.10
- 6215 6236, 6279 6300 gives 1.07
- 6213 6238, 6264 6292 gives 1.08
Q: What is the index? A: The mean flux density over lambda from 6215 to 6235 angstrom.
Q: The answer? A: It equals 29.8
